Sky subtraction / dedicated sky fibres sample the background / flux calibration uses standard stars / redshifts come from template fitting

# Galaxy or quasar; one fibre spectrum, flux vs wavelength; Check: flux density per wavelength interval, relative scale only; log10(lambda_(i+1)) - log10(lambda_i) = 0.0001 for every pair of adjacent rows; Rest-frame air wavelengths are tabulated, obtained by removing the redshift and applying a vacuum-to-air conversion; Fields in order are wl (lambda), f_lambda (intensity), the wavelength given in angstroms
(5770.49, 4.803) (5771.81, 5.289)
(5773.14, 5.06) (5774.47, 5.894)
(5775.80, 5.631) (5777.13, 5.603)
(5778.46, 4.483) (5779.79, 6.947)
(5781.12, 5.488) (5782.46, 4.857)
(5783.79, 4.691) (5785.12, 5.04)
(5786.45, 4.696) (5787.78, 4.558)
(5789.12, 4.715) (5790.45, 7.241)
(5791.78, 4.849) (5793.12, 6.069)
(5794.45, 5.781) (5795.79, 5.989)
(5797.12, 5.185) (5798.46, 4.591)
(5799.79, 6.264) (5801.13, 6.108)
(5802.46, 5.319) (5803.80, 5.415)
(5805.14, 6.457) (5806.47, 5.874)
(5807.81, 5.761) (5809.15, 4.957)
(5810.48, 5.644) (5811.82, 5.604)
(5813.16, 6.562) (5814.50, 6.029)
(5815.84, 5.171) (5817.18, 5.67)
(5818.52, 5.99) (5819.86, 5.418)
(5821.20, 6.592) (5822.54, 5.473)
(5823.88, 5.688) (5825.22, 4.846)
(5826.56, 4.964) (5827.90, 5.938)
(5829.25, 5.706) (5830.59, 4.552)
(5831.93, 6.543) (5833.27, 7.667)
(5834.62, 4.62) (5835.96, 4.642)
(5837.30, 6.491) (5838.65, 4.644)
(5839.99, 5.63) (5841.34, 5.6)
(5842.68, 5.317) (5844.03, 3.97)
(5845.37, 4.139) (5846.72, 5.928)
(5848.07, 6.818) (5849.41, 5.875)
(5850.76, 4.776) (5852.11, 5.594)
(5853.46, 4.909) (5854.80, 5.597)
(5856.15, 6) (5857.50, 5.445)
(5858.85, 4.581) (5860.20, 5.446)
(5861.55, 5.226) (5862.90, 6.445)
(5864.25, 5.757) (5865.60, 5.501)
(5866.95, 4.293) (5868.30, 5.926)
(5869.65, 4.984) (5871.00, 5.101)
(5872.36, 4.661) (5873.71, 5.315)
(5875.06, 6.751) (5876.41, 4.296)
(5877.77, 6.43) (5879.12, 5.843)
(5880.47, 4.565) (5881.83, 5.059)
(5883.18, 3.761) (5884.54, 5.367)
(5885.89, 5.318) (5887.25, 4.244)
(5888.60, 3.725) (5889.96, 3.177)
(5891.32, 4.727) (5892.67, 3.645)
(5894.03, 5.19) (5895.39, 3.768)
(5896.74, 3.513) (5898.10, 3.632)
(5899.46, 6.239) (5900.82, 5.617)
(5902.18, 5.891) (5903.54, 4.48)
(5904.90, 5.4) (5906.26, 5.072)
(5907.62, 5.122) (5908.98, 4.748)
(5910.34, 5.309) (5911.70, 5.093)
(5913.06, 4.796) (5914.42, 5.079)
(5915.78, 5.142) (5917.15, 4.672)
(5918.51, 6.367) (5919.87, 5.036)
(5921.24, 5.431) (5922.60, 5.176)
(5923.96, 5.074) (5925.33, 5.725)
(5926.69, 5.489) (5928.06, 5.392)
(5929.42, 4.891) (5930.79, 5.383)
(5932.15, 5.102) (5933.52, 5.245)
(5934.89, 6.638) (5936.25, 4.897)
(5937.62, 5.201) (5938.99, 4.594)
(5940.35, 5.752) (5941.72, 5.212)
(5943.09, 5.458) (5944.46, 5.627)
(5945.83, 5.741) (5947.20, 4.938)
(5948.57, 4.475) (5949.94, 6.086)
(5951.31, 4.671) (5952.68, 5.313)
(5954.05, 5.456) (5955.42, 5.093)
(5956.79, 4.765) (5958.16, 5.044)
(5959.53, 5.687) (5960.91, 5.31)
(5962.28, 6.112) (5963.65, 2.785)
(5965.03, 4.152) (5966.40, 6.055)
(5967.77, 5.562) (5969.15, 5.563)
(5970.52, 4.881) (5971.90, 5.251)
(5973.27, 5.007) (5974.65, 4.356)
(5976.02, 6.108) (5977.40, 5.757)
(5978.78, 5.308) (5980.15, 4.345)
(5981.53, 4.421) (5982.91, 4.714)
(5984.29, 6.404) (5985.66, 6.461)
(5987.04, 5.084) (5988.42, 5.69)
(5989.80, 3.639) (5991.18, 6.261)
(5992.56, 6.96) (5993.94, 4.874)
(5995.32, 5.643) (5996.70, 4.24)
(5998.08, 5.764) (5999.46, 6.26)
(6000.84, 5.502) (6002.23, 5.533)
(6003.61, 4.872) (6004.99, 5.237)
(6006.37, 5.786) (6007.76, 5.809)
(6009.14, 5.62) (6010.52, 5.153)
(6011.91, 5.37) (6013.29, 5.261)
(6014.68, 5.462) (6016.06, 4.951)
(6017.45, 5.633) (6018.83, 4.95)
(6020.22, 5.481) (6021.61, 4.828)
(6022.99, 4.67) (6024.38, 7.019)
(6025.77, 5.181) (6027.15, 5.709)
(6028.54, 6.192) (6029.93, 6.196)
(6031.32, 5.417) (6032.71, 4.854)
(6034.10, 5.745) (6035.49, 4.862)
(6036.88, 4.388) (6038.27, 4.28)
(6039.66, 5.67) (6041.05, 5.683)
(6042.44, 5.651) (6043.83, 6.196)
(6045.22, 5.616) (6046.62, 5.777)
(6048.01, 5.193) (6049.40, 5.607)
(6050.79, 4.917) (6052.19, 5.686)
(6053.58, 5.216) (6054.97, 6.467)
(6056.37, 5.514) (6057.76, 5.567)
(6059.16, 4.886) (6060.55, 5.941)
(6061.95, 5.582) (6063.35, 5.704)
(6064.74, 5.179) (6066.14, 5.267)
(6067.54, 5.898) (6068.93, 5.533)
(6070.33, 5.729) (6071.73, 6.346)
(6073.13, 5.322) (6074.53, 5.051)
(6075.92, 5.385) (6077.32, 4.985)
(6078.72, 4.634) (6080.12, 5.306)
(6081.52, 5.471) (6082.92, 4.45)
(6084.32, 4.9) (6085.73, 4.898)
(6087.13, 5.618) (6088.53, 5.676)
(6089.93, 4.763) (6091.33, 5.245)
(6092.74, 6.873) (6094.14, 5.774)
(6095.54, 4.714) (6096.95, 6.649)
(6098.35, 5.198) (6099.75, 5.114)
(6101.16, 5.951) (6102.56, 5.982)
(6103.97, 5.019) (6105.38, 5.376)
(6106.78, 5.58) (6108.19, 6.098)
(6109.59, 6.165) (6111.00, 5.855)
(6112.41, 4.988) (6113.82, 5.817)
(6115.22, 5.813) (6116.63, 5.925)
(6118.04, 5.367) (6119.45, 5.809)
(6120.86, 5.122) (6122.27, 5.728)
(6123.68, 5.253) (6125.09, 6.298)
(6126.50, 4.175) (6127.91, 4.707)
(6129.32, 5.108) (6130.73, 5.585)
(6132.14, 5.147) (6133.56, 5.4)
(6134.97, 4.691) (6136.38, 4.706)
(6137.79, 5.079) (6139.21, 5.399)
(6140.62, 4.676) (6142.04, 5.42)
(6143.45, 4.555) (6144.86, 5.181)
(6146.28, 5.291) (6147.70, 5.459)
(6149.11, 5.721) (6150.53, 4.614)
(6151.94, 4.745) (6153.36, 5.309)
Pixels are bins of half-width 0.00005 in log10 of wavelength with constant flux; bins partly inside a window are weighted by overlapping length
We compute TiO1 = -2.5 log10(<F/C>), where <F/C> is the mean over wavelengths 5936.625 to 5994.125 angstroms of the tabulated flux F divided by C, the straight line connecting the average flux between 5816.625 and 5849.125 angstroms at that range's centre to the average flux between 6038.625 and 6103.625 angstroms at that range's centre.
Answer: 0.05 mag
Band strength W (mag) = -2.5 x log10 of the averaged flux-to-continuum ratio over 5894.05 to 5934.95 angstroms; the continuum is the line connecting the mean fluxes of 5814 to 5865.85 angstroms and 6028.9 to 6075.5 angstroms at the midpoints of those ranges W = 0.08 mag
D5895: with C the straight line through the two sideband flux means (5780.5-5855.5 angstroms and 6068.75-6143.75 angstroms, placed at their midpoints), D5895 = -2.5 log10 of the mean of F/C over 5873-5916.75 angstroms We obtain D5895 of 0.124 mag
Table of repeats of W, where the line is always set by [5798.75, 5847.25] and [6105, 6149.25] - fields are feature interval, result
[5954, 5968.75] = 0.080 mag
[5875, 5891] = 0.155 mag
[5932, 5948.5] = 0.031 mag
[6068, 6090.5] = 0.026 mag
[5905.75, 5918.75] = 0.085 mag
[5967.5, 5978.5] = 0.035 mag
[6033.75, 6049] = 0.010 mag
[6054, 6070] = -0.037 mag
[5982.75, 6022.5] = 0.002 mag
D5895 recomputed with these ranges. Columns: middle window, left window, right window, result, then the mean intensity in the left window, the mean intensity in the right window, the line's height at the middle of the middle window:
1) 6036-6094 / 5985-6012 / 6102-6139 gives 0.006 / 5.49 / 5.41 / 5.45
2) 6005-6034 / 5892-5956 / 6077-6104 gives -0.040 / 5.15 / 5.37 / 5.28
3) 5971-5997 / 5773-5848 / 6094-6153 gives 0.026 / 5.52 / 5.36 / 5.43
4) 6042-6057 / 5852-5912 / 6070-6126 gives -0.045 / 5.03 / 5.5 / 5.4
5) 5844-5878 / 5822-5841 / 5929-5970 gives 0.013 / 5.53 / 5.23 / 5.45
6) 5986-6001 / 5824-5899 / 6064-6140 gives -0.036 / 5.14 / 5.41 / 5.29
